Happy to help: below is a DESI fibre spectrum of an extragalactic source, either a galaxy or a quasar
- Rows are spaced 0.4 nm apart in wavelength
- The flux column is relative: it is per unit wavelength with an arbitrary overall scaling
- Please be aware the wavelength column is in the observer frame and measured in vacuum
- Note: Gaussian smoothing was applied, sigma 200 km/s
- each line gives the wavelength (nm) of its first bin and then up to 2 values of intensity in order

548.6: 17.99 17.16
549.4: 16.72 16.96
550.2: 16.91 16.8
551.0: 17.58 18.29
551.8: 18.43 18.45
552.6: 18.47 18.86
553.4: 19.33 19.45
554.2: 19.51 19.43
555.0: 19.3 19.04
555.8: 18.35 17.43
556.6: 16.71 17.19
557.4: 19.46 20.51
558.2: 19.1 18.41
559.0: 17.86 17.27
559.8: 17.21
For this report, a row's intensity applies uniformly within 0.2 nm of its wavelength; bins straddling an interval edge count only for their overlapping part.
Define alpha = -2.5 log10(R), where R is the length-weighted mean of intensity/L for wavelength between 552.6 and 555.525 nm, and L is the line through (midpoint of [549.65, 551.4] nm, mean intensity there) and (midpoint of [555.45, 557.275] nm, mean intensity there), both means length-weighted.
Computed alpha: -0.10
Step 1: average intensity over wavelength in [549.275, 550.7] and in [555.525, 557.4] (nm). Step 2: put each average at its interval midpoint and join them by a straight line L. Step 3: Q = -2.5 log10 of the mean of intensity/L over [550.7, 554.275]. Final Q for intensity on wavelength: -0.09 mag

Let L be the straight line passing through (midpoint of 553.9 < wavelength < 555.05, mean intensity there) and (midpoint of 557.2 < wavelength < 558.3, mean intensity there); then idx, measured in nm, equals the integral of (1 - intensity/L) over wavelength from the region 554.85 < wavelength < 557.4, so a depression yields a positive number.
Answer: 0.195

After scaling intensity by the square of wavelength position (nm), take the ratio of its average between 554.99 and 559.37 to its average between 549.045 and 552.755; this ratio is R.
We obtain 1.1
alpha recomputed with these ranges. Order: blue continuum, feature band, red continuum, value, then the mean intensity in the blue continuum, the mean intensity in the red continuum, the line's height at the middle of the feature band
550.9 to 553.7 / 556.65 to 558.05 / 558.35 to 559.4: -0.04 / 18.6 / 18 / 18.1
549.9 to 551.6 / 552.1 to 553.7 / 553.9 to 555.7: -0.03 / 17.4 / 19.3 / 18.4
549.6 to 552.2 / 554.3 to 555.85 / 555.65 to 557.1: -0.10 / 17.6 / 17.4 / 17.4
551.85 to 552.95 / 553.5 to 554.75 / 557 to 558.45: -0.04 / 18.5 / 19.3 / 18.8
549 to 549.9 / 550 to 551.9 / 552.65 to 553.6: 0.01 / 16.9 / 19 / 17.8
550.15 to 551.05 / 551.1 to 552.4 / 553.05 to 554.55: -0.03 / 17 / 19.4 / 17.9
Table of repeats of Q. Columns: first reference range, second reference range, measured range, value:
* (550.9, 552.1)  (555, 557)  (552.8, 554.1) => -0.07 mag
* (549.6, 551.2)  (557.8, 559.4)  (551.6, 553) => -0.07 mag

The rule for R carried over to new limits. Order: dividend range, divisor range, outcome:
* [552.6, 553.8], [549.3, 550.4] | 1.14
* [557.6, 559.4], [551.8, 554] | 1.02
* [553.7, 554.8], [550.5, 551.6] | 1.12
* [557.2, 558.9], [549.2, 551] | 1.17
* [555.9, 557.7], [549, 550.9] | 1.08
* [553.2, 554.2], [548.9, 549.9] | 1.17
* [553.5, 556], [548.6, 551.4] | 1.14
